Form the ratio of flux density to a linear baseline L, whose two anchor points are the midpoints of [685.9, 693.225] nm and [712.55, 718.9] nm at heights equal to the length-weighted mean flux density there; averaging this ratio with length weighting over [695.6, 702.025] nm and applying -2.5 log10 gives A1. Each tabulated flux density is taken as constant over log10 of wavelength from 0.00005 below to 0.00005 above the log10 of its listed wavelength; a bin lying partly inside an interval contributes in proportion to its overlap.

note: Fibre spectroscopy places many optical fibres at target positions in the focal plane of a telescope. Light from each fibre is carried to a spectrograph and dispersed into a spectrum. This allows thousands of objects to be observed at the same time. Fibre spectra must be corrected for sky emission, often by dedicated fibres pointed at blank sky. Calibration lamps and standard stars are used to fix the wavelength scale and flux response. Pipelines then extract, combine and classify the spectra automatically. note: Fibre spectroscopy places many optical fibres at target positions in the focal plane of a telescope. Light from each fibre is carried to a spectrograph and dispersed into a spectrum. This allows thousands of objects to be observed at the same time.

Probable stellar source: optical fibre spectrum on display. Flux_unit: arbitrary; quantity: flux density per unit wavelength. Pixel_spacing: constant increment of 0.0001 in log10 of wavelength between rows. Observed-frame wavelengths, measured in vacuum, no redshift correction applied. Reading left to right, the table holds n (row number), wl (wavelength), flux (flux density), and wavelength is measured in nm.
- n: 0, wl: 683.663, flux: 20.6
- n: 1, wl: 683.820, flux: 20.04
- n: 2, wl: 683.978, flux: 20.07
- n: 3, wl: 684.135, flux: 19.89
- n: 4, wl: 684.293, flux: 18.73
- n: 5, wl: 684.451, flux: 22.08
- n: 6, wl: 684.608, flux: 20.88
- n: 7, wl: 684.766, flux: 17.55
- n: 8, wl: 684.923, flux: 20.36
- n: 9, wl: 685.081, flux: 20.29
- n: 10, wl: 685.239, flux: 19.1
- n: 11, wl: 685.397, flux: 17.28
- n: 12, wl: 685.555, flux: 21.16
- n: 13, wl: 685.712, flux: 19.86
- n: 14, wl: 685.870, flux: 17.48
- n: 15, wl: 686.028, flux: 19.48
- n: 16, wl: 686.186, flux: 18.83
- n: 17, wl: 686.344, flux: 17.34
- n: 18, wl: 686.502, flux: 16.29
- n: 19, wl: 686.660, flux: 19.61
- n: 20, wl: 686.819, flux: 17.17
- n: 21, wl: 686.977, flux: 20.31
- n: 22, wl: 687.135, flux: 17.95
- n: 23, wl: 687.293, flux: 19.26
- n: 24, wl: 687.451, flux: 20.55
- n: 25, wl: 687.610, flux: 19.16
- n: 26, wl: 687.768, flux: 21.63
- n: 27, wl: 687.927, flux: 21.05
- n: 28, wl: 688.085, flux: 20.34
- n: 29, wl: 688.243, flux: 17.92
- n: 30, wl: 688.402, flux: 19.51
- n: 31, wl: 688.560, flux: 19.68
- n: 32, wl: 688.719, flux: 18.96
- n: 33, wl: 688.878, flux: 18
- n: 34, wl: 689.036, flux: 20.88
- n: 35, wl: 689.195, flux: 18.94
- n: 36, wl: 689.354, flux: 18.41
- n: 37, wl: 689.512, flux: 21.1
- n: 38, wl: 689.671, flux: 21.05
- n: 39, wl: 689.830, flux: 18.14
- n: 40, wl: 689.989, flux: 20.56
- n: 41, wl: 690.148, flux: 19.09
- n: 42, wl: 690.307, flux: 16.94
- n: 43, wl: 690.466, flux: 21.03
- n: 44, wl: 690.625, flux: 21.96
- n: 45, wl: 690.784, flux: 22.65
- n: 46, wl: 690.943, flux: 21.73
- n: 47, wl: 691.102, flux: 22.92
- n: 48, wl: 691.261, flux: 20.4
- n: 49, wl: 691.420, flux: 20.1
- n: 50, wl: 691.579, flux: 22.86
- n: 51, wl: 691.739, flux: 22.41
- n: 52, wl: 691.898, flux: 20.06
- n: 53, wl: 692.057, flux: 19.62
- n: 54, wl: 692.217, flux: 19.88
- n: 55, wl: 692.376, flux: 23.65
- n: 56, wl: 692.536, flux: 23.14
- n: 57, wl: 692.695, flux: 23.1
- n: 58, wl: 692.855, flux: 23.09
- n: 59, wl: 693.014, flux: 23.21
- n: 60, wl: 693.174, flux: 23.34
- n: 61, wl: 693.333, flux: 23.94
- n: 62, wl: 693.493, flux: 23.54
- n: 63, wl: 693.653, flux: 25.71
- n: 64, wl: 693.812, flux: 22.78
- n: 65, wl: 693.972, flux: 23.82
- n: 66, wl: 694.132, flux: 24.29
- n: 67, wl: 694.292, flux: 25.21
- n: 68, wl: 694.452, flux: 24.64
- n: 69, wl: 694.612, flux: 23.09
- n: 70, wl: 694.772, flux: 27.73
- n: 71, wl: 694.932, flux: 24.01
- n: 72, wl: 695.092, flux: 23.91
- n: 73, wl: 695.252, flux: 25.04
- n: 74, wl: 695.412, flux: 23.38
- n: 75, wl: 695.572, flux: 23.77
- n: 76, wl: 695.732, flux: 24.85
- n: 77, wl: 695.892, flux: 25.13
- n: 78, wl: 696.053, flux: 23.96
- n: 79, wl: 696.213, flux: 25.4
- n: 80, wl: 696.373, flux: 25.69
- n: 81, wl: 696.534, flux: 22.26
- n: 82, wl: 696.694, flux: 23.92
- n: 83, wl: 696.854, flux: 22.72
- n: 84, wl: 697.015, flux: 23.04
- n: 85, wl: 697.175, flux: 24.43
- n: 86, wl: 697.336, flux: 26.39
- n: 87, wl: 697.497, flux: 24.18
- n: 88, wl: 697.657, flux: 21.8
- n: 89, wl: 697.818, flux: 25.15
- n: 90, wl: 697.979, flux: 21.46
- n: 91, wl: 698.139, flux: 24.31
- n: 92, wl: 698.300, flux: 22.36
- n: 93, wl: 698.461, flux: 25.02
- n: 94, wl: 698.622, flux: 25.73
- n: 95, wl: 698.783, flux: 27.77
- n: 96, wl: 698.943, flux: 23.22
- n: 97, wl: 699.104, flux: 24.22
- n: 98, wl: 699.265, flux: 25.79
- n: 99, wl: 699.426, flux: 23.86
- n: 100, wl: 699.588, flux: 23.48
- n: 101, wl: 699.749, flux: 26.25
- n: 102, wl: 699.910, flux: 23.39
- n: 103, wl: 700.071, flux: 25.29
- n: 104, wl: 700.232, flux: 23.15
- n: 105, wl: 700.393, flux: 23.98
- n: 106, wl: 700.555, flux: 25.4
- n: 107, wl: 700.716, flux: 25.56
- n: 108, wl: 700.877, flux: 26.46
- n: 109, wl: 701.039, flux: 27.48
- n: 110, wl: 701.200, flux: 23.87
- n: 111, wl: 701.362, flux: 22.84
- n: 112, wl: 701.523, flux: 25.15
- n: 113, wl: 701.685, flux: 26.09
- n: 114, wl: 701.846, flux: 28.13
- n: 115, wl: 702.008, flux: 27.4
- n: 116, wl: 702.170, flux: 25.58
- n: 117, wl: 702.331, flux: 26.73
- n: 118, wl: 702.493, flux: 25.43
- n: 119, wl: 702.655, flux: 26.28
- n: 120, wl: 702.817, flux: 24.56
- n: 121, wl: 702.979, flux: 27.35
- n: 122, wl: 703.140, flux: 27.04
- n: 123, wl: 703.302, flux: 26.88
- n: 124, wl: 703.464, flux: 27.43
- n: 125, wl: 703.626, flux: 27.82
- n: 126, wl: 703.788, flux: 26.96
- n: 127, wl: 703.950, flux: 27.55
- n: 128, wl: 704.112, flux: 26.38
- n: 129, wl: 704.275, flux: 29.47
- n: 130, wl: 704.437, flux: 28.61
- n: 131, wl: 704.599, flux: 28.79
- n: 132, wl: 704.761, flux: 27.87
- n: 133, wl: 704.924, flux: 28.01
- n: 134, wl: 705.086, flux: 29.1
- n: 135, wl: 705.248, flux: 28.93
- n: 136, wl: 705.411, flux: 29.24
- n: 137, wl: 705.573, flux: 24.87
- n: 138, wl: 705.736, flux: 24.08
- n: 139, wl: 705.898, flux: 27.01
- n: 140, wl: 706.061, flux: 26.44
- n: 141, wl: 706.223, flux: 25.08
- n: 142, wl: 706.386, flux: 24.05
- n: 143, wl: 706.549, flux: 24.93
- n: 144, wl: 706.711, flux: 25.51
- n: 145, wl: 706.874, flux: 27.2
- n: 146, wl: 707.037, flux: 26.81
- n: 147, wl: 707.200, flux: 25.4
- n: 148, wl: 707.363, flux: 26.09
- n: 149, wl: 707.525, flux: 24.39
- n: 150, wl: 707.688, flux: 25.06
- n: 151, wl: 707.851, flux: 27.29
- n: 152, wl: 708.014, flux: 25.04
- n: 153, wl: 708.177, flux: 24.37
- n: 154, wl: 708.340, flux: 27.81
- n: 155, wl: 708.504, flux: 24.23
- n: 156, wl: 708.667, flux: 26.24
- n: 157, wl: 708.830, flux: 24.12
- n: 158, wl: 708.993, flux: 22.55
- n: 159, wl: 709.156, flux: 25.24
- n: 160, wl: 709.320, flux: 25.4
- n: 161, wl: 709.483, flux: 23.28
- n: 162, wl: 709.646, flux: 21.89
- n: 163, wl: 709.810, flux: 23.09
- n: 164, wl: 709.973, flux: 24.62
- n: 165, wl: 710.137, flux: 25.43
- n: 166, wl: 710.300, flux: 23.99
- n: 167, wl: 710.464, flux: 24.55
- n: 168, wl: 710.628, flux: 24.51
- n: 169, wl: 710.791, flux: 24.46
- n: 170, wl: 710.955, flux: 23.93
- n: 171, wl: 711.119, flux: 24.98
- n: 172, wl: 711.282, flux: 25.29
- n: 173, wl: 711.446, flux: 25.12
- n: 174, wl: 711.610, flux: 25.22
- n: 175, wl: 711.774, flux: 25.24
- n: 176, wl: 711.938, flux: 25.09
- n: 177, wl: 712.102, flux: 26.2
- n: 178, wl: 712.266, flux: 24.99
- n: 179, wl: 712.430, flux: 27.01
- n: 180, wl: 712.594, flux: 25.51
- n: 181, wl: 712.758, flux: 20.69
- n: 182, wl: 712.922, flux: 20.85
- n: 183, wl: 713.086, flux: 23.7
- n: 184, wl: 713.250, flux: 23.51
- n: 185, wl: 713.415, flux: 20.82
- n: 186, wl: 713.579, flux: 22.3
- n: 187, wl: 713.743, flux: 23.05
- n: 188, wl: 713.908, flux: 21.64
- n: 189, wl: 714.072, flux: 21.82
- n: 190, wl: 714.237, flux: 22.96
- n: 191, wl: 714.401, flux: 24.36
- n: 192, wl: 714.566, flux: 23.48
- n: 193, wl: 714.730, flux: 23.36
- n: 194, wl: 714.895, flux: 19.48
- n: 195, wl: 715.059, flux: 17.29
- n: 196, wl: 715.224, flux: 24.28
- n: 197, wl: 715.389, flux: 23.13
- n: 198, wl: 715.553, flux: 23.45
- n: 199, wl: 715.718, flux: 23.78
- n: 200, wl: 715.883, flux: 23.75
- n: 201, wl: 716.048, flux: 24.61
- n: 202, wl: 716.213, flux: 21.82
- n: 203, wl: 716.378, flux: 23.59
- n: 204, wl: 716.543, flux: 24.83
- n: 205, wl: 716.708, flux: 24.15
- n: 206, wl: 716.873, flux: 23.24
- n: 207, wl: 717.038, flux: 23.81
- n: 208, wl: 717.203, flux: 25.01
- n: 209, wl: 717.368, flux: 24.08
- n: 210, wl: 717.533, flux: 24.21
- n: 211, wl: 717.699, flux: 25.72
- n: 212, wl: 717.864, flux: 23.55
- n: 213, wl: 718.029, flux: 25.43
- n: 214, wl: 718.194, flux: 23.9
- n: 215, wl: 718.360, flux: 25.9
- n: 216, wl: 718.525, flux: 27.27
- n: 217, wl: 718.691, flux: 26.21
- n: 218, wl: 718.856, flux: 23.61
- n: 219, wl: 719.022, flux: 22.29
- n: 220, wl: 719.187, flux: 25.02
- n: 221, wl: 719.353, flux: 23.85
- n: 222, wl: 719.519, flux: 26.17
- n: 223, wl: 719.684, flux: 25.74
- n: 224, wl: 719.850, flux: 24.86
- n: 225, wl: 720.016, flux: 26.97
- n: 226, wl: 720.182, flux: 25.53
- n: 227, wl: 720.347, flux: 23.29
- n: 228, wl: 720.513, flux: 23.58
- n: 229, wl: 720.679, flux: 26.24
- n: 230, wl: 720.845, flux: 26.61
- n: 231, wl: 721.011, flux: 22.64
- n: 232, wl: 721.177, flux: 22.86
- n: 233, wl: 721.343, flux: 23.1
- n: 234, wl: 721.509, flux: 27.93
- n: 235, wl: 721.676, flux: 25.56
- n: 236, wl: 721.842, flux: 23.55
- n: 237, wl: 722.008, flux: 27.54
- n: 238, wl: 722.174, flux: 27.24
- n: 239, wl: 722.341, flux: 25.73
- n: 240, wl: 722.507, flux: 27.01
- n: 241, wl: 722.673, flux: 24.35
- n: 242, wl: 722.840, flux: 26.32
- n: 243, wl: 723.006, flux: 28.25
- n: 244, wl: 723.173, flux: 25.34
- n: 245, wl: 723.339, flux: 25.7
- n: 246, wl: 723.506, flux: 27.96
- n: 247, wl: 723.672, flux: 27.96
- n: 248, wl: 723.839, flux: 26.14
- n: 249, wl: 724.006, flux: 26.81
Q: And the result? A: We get -0.15 mag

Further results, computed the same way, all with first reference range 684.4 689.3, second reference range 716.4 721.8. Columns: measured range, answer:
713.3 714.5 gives 0.067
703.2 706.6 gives -0.210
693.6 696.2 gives -0.184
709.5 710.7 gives -0.033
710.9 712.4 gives -0.076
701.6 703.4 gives -0.205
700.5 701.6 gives -0.165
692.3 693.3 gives -0.149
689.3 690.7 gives 0.000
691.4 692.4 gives -0.053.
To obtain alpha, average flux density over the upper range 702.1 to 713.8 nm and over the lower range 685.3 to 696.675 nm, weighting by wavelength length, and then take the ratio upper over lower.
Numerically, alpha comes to 1.19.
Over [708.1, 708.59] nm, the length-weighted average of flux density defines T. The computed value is 25.5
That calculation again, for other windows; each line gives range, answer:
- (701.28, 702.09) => 25.9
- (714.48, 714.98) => 22.1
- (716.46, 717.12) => 24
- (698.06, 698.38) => 23.3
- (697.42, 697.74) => 23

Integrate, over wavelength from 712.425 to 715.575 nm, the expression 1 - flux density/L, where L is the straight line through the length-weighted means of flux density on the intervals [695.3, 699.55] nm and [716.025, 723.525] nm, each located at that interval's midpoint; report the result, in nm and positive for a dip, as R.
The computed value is 0.29 nm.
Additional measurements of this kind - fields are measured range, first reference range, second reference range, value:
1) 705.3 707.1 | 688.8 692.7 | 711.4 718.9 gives -0.26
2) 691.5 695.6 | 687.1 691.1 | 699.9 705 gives -0.25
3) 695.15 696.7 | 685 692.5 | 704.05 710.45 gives -0.15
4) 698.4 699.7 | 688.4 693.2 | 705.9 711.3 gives -0.12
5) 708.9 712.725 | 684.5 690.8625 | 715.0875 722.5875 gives -0.21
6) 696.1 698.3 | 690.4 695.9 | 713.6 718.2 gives -0.07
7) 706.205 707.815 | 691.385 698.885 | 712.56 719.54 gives -0.13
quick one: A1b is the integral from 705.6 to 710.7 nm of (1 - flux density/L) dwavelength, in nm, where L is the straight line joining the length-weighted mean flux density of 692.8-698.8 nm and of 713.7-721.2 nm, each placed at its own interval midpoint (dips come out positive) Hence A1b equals -0.202 nm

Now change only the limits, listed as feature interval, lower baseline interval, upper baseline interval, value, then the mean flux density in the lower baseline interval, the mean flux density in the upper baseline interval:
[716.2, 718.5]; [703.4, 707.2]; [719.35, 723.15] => 0.13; 27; 25.5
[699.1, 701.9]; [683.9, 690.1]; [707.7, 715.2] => -0.40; 19.4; 23.9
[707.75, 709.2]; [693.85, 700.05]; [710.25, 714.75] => -0.07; 24.3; 23.9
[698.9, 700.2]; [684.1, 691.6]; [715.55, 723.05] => -0.17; 19.7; 24.9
